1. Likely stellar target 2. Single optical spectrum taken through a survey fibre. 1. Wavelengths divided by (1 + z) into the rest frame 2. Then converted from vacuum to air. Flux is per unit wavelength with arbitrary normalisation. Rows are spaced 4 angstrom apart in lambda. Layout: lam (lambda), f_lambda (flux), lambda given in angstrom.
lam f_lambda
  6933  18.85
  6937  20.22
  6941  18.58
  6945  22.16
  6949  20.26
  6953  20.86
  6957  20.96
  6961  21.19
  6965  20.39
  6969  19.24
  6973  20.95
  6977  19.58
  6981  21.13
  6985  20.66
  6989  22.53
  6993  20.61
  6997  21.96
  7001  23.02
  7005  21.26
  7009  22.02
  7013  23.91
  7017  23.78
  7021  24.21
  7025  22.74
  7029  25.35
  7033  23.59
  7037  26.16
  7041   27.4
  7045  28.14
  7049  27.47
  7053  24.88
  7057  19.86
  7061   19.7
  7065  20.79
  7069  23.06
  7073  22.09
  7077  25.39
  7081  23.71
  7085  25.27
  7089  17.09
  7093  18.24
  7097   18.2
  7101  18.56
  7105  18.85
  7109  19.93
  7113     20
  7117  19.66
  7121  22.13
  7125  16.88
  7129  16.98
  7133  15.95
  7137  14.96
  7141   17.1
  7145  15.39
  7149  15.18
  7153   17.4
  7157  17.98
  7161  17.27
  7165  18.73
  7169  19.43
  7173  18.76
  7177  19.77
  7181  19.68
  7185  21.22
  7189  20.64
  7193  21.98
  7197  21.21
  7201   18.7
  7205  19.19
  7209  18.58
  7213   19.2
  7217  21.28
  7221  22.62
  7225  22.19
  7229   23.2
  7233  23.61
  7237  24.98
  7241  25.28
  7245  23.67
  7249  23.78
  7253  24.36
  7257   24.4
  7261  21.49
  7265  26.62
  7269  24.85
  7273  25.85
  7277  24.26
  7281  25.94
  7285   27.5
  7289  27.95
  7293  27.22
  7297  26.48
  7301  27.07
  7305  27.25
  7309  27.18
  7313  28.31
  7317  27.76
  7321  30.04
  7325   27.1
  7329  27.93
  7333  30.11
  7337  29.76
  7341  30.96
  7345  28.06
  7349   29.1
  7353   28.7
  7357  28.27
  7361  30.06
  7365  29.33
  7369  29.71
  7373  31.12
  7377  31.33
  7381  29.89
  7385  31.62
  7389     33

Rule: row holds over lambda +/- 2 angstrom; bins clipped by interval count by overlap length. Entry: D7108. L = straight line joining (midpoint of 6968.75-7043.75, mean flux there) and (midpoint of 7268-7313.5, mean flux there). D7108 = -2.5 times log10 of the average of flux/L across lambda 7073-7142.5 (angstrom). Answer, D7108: 0.23 mag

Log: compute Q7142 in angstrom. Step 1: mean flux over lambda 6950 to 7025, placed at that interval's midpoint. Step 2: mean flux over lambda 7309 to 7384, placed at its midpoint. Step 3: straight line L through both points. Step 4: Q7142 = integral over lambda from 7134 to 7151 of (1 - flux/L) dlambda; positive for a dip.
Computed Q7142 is 6.30 angstrom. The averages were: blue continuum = 21.6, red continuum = 29.3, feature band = 15.7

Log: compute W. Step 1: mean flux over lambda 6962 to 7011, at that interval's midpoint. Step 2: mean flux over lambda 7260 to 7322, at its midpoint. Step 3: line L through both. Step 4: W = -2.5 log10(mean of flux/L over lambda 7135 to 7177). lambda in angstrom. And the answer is 0.362 mag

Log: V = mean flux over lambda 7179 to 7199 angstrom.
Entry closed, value 20.9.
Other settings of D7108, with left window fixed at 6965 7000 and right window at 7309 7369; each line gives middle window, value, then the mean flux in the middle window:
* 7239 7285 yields 0.10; 24.7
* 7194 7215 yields 0.31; 19.5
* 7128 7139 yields 0.46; 15.9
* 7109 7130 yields 0.23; 19.3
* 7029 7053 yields -0.18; 26.3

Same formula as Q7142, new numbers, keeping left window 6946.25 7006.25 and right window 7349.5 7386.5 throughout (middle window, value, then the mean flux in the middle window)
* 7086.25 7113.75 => 5.78 angstrom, 18.8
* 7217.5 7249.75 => 3.99 angstrom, 23.6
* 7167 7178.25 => 2.73 angstrom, 19.3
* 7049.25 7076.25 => 0.81 angstrom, 22.3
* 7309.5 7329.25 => 0.45 angstrom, 28.2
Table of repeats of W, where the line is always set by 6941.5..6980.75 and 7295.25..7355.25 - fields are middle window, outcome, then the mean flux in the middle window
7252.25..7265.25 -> 0.132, 23.9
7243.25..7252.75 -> 0.124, 23.8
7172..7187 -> 0.257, 19.9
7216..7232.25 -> 0.167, 22.5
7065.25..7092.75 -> 0.035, 22.4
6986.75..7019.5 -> -0.046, 22.4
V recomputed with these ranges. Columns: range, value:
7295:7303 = 26.8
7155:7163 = 17.6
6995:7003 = 22.5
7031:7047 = 26.3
